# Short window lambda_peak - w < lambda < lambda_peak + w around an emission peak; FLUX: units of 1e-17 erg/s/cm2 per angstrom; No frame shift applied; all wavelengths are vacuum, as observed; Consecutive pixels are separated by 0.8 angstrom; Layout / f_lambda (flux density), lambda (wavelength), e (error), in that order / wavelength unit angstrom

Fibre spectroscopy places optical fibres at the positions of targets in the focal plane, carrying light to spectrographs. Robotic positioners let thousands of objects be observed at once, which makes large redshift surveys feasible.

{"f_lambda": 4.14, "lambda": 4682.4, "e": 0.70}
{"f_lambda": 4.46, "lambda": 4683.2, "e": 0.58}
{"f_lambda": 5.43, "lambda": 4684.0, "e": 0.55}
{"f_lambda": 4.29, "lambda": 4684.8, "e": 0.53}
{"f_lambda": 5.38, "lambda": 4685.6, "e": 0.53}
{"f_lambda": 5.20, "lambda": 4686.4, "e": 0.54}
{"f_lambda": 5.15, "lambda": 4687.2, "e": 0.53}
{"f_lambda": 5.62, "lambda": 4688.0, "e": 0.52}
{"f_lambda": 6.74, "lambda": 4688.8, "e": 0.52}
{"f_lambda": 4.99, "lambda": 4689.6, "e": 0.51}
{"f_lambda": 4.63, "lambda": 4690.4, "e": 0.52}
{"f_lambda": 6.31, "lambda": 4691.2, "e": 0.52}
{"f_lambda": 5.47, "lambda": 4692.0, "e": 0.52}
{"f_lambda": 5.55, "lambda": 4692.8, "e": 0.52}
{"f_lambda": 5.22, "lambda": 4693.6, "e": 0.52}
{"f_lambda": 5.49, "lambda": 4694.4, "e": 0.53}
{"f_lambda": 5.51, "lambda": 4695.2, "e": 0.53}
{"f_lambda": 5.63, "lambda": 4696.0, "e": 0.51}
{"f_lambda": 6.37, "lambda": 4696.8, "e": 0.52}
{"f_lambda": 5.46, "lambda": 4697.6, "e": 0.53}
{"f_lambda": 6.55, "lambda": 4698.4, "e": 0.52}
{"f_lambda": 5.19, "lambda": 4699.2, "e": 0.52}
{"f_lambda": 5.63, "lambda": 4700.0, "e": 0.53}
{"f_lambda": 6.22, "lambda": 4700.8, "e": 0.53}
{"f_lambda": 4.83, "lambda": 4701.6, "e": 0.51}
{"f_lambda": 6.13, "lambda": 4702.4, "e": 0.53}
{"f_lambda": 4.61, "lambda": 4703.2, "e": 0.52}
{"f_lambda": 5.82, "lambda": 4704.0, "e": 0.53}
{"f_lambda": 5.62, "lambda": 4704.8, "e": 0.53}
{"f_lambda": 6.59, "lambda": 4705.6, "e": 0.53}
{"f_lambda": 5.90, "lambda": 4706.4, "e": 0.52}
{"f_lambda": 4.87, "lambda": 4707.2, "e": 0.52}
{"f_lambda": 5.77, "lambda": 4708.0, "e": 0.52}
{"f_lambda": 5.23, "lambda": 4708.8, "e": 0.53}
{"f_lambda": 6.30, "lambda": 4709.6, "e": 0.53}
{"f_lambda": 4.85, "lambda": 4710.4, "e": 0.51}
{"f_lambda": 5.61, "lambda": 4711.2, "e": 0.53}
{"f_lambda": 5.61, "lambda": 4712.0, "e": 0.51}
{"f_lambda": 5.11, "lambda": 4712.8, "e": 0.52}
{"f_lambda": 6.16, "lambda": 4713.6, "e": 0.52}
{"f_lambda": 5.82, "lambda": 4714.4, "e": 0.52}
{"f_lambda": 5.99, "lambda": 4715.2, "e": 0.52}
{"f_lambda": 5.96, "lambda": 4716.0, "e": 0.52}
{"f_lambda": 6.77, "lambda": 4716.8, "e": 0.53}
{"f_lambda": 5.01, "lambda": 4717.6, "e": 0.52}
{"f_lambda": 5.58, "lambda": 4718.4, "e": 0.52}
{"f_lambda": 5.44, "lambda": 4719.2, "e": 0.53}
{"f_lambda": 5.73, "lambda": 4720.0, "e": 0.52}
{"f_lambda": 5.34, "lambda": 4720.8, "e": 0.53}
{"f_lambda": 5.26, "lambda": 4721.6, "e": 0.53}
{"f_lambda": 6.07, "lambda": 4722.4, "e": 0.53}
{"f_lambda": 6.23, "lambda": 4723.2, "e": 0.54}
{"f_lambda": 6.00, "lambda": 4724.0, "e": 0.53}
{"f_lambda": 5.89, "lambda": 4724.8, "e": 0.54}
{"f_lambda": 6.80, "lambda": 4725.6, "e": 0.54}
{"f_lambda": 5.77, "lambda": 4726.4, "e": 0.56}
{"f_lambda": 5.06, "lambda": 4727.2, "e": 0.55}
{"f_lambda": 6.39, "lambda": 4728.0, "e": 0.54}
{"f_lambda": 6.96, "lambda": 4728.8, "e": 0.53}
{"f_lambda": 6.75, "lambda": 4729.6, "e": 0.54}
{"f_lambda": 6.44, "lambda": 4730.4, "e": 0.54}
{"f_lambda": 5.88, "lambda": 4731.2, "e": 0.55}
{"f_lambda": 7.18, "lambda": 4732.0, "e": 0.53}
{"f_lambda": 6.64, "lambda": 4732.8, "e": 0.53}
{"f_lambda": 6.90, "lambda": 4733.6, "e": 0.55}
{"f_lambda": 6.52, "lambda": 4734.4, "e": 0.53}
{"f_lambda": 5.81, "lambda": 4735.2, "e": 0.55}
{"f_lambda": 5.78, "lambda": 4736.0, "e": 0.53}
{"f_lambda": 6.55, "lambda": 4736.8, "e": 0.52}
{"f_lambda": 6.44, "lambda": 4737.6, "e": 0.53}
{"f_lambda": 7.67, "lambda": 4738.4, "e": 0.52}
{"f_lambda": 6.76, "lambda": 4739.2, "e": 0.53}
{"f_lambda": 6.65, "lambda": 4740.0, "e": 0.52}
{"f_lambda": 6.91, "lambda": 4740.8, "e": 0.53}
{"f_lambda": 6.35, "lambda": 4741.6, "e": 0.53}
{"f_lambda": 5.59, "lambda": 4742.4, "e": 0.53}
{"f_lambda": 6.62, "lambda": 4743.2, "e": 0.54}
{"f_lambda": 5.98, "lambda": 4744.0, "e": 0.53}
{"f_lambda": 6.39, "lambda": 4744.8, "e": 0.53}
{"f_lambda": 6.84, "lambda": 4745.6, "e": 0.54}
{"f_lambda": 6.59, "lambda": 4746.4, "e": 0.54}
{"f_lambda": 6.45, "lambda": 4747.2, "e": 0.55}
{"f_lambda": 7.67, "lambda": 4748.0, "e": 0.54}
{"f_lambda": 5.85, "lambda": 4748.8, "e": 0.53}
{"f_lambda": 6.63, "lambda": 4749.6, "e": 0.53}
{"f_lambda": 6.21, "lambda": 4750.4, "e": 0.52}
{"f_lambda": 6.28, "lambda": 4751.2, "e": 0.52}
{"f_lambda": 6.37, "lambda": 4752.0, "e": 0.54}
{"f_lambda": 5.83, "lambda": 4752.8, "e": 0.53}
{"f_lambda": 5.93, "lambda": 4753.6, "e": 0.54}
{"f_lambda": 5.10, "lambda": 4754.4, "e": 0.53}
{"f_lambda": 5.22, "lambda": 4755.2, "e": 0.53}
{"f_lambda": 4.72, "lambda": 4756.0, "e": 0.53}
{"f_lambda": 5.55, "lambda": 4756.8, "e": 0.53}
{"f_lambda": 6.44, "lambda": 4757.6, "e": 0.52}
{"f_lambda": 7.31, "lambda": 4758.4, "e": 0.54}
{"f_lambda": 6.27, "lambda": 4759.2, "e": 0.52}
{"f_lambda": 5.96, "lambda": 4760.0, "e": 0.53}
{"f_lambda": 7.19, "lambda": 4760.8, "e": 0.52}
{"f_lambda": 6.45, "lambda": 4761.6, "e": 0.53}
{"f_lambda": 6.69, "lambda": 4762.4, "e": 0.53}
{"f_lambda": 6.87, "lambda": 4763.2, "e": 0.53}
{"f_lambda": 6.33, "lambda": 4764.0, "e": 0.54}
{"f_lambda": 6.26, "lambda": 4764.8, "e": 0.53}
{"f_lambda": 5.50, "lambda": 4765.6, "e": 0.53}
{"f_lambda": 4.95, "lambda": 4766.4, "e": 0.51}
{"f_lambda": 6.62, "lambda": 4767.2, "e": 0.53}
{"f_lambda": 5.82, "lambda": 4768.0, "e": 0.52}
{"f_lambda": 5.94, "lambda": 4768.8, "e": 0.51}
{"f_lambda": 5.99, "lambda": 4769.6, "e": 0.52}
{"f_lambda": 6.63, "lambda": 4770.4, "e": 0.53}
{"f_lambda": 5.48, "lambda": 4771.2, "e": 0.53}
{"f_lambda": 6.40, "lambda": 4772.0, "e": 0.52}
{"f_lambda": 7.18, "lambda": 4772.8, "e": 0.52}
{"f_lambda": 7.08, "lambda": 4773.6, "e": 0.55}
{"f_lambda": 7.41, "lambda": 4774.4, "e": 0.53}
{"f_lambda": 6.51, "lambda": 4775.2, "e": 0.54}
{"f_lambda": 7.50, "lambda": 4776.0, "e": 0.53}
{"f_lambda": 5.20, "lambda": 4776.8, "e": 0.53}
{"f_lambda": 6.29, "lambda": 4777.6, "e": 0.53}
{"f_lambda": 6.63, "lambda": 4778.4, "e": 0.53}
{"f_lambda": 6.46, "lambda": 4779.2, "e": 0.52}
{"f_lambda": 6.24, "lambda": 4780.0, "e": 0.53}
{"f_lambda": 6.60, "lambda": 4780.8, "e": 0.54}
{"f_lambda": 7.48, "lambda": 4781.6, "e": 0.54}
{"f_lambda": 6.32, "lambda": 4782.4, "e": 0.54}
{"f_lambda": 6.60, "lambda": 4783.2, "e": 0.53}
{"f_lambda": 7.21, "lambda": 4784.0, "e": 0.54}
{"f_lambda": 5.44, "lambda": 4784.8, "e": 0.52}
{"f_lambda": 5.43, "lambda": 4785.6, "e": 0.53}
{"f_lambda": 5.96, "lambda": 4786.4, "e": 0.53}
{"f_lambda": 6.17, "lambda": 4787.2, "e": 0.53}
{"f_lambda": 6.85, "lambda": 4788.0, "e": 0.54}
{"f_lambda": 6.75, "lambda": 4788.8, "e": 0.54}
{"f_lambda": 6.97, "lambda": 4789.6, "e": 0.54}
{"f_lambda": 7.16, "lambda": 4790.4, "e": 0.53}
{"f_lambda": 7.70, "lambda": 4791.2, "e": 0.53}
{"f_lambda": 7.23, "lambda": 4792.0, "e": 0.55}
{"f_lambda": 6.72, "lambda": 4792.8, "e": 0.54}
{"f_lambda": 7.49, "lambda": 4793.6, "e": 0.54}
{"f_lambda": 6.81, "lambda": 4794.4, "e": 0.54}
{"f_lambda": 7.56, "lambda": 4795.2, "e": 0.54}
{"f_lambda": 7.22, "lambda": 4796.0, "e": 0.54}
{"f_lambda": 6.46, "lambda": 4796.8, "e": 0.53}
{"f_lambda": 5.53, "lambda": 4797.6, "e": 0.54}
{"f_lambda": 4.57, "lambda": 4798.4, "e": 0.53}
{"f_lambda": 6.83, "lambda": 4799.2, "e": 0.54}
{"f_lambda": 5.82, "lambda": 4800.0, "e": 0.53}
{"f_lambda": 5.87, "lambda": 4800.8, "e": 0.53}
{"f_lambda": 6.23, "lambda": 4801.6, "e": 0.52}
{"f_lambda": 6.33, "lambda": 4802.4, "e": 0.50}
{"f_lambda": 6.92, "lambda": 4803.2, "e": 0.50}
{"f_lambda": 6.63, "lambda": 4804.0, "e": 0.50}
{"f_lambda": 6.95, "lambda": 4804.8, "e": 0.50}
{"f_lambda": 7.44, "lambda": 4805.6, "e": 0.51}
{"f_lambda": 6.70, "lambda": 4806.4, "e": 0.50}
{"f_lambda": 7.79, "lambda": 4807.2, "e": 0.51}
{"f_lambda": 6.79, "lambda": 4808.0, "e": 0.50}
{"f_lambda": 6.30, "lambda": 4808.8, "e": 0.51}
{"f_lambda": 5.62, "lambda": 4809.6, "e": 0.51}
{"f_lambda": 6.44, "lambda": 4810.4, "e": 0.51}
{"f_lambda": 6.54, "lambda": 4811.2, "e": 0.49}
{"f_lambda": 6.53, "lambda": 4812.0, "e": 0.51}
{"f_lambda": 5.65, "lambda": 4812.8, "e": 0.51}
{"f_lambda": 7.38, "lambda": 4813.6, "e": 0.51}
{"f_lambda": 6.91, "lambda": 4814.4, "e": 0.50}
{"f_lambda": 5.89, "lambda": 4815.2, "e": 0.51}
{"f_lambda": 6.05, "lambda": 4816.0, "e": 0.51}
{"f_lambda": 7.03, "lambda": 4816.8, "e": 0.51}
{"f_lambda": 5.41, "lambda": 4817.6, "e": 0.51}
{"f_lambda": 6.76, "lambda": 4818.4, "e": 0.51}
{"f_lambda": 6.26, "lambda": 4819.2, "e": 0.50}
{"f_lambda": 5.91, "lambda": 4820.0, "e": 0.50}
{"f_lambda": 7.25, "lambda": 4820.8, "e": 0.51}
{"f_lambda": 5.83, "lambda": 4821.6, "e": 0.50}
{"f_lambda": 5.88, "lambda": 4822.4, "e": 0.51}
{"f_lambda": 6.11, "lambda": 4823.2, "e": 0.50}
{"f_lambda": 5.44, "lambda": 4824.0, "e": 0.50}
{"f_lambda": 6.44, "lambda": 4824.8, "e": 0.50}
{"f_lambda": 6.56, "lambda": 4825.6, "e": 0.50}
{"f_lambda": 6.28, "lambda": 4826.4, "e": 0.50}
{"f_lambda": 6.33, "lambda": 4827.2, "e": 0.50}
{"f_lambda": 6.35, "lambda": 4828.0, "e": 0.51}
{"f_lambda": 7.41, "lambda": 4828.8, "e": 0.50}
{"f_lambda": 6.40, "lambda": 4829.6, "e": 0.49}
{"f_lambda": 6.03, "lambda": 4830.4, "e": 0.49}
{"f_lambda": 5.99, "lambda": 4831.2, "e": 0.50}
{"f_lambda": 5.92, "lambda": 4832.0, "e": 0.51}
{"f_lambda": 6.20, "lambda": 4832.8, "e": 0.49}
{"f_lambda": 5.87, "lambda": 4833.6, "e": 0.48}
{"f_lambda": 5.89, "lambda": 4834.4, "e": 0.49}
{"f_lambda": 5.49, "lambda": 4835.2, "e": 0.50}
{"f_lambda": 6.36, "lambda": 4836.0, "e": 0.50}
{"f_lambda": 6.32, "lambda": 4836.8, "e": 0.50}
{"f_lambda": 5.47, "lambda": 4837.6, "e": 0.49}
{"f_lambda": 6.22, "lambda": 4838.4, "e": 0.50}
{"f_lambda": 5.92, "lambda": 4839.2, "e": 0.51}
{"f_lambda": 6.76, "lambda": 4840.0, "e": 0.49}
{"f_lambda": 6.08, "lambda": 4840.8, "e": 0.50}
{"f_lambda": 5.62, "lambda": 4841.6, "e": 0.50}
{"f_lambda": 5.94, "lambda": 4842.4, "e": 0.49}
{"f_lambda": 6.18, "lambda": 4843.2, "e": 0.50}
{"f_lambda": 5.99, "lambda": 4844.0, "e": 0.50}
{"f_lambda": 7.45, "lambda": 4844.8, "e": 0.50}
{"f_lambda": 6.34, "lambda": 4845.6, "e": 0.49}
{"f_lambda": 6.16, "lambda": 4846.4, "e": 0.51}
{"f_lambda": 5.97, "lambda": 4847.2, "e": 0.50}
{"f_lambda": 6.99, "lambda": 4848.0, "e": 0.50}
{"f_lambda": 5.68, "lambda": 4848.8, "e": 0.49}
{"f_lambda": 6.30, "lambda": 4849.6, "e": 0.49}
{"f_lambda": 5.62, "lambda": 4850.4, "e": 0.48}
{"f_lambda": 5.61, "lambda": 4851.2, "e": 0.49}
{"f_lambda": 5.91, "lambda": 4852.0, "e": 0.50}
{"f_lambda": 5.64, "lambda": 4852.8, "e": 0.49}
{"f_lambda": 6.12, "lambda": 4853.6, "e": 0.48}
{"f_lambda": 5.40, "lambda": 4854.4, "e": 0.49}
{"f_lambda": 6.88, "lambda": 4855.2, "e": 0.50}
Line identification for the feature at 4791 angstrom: Mg II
